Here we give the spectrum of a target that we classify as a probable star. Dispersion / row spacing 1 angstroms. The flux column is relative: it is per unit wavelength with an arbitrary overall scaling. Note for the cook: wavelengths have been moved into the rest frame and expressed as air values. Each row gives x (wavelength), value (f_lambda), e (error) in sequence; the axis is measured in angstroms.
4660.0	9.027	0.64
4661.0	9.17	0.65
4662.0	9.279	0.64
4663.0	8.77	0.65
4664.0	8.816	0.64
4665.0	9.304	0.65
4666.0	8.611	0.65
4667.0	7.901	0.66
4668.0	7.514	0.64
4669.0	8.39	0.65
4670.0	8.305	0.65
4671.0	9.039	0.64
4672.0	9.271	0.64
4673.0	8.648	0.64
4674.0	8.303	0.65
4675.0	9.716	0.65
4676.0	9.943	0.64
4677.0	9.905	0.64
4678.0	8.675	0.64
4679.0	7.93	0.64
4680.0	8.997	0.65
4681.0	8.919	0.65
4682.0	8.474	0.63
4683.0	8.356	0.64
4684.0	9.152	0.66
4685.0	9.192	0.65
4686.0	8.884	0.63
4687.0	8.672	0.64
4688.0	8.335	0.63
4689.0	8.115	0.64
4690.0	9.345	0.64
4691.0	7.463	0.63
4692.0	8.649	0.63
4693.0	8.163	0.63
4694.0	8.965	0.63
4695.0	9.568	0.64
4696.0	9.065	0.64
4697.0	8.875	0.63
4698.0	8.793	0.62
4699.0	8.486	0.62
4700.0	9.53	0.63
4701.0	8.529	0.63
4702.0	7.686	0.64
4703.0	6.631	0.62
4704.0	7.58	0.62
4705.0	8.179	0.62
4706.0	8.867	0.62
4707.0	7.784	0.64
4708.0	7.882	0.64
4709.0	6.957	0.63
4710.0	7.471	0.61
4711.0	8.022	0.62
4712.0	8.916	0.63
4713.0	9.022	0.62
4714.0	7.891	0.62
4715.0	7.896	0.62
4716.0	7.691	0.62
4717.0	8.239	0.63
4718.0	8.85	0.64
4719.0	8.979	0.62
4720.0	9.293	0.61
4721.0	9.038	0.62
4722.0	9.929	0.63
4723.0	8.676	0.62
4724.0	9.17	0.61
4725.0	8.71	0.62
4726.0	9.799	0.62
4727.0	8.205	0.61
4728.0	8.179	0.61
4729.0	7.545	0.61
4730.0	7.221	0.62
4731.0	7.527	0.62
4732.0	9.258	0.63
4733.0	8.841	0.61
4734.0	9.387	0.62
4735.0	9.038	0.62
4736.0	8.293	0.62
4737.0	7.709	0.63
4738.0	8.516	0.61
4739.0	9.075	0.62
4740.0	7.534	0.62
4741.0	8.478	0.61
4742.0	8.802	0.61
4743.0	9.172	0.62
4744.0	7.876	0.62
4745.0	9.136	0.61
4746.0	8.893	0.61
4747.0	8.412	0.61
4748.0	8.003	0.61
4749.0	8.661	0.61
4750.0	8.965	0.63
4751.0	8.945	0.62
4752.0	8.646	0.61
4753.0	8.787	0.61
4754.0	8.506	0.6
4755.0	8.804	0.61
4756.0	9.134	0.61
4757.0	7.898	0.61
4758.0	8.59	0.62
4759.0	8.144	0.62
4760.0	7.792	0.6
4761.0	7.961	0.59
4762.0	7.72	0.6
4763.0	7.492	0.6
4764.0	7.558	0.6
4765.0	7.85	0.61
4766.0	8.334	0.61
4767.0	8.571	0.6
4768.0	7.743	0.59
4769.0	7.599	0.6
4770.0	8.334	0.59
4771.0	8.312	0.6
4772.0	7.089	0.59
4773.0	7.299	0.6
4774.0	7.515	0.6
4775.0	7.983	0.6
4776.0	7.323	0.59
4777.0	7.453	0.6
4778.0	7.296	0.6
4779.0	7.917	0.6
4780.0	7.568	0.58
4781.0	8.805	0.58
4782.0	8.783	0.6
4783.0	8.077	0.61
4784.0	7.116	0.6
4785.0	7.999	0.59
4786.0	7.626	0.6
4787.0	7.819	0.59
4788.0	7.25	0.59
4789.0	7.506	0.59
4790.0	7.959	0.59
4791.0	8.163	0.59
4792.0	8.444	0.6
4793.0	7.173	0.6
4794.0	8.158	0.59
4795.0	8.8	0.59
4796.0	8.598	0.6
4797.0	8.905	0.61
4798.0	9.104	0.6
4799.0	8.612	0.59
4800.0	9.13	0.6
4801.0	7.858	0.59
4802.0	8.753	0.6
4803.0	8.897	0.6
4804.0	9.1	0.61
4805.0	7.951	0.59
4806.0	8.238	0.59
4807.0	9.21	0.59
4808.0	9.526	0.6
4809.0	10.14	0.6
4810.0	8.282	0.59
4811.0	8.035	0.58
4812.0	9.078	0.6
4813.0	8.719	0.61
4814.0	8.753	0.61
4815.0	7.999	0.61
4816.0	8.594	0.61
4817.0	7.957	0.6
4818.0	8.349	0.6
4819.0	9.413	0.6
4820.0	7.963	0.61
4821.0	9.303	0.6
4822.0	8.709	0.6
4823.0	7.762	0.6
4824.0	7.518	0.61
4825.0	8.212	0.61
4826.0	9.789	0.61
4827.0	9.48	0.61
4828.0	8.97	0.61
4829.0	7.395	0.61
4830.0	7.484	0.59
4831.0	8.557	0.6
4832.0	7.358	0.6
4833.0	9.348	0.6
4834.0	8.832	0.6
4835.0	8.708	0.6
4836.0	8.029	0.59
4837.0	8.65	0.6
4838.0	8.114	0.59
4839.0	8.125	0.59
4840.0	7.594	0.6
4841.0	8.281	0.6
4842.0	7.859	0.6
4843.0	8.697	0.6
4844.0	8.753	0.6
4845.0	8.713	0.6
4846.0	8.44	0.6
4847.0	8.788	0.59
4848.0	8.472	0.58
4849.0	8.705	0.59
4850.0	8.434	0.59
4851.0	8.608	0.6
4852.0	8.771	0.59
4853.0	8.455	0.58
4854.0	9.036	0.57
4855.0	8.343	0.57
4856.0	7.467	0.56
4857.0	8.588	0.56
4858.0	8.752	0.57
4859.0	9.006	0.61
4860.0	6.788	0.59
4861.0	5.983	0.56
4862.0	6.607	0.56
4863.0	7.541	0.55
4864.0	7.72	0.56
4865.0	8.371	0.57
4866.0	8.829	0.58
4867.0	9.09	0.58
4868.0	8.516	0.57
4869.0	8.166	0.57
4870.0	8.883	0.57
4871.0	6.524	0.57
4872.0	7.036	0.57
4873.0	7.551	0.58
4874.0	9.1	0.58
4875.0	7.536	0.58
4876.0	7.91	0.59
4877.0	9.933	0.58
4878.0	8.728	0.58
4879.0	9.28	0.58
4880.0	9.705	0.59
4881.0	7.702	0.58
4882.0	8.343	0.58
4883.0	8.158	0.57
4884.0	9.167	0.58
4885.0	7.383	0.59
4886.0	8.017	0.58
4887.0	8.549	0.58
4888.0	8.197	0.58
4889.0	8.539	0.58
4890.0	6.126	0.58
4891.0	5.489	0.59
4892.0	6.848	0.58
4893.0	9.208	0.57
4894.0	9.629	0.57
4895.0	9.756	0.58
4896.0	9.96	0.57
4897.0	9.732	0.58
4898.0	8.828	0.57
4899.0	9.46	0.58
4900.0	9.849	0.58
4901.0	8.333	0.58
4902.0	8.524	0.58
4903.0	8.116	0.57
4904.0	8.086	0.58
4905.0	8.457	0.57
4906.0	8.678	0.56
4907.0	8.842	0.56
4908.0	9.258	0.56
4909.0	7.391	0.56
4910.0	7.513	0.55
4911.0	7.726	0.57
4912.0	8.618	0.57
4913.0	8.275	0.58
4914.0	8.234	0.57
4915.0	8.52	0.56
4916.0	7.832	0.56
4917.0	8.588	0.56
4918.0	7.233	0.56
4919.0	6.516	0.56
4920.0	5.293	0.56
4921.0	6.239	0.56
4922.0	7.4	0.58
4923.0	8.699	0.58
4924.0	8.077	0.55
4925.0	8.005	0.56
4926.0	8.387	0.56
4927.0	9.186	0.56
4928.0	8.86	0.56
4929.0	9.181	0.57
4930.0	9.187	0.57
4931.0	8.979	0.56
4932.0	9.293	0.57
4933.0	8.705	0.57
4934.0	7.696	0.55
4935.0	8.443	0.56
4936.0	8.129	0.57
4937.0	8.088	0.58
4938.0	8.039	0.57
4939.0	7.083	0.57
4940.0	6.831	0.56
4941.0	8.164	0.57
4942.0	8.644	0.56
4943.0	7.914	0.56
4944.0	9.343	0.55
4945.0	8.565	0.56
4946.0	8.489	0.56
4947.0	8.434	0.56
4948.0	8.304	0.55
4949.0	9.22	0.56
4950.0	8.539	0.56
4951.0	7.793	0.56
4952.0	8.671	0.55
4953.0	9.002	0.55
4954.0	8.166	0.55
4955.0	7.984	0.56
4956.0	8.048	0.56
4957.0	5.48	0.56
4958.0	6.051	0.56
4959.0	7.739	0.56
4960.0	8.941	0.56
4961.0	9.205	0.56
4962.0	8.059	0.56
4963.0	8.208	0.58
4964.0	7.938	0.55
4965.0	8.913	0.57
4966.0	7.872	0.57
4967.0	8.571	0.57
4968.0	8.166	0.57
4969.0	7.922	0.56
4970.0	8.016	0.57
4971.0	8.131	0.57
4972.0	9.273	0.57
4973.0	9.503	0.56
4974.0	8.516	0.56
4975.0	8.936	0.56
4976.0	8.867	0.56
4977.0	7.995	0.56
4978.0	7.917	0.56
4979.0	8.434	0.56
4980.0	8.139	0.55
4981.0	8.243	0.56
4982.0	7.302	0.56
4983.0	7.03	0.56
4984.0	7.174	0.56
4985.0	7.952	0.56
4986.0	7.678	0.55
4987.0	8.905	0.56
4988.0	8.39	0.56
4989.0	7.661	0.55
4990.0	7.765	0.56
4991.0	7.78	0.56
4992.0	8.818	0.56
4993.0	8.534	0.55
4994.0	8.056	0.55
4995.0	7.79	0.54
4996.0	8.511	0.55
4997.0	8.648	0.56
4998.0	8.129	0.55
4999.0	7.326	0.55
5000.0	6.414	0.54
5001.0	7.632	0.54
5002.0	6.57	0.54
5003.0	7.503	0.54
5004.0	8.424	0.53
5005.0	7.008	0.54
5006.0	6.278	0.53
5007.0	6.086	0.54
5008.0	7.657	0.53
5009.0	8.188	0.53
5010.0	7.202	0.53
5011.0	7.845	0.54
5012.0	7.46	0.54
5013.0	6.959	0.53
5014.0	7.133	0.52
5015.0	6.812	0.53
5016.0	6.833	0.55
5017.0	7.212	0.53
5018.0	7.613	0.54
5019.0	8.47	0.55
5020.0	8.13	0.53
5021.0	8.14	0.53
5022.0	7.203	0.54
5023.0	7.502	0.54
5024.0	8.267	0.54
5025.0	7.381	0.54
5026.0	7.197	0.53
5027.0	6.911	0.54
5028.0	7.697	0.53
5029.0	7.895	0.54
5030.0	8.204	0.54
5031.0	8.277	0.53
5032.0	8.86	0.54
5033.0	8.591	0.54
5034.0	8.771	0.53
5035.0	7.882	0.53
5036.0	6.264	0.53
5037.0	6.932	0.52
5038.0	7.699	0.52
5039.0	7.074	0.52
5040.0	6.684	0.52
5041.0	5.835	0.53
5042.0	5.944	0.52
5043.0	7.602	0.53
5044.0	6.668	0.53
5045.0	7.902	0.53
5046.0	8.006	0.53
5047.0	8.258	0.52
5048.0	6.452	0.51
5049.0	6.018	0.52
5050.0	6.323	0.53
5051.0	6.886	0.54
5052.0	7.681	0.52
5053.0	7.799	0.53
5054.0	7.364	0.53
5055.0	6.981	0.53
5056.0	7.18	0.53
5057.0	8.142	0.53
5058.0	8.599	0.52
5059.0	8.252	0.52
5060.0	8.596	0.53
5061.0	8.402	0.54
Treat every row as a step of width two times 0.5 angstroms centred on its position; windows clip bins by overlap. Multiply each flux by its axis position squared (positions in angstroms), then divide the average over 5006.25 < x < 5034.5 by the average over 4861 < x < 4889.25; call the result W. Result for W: 1.0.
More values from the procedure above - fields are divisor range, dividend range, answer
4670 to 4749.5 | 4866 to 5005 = 1.05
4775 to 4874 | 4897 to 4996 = 1.04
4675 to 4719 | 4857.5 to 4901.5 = 1.05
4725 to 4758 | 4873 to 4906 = 1.06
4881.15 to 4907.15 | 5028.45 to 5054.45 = 0.93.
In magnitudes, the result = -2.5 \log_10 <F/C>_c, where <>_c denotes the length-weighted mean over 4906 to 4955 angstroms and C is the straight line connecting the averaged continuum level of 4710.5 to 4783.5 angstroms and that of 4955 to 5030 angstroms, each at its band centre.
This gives -0.03 mag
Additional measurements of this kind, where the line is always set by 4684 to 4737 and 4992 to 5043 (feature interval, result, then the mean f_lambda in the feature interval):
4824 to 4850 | -0.045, 8.44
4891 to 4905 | -0.118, 8.81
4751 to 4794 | 0.044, 7.96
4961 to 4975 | -0.102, 8.44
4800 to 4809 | -0.077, 8.8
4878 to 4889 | -0.069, 8.47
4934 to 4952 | -0.065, 8.23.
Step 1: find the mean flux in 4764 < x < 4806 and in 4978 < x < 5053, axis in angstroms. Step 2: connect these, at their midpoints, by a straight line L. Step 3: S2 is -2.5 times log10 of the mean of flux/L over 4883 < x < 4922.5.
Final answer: -0.05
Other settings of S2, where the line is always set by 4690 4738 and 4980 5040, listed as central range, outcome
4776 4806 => 0.01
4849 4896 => -0.02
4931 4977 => -0.06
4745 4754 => -0.04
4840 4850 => -0.05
